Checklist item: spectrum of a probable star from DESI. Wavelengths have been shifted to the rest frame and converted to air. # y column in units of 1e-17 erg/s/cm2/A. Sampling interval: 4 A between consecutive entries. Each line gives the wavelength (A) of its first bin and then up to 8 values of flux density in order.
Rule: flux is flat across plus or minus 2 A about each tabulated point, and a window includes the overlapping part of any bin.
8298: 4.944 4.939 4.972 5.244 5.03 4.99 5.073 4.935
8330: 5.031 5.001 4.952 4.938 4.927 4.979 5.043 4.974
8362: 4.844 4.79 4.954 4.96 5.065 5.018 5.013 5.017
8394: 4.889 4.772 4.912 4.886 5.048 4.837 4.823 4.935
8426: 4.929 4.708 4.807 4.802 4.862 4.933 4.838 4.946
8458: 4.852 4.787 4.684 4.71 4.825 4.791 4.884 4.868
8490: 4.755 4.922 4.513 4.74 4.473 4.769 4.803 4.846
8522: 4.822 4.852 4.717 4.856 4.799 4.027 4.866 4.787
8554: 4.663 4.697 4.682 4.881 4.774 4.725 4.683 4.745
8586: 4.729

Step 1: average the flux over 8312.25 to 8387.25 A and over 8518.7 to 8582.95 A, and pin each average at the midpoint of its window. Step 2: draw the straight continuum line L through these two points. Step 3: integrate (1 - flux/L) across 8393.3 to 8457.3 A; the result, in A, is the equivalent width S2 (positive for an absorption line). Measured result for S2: 0.14 A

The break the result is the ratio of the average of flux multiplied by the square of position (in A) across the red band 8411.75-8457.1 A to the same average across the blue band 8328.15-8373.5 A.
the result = 1.0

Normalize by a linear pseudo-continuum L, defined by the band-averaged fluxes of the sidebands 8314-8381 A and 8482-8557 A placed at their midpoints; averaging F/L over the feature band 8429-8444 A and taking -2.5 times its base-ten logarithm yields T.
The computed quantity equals 0.01 mag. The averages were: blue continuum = 4.97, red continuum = 4.73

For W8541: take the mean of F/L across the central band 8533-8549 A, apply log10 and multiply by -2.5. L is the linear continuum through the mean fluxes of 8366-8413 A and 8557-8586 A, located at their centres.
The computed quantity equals 0.03 mag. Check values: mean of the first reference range 4.95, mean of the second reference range 4.74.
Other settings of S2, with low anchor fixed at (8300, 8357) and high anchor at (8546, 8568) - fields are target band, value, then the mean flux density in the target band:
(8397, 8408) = 0.1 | 4.86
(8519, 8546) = 0.5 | 4.7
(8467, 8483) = 0.2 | 4.79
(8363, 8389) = -0.1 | 4.96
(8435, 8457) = 0.0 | 4.87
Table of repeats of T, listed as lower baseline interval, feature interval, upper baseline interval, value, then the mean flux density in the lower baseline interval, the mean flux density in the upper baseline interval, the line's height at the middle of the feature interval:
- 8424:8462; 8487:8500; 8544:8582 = 0.02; 4.85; 4.75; 4.81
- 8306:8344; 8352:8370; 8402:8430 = 0.01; 5.02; 4.9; 4.97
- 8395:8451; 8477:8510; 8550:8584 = 0.01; 4.86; 4.73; 4.8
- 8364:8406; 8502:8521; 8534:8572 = 0.01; 4.94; 4.7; 4.75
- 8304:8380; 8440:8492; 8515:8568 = 0.00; 4.98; 4.73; 4.83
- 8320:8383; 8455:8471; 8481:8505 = 0.01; 4.97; 4.76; 4.81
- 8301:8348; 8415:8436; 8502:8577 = 0.01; 5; 4.72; 4.87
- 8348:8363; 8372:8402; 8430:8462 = -0.01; 4.97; 4.85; 4.93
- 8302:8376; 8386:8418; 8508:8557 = 0.00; 4.98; 4.73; 4.9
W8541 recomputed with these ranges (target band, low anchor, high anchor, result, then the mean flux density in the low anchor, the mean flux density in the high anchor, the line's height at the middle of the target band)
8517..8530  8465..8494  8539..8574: -0.02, 4.8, 4.68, 4.73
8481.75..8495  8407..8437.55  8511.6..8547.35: -0.01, 4.87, 4.73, 4.78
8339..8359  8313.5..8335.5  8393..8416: 0.00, 5.01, 4.89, 4.97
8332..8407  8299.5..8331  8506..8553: 0.00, 5.03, 4.73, 4.95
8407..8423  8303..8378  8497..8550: -0.01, 4.98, 4.71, 4.87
